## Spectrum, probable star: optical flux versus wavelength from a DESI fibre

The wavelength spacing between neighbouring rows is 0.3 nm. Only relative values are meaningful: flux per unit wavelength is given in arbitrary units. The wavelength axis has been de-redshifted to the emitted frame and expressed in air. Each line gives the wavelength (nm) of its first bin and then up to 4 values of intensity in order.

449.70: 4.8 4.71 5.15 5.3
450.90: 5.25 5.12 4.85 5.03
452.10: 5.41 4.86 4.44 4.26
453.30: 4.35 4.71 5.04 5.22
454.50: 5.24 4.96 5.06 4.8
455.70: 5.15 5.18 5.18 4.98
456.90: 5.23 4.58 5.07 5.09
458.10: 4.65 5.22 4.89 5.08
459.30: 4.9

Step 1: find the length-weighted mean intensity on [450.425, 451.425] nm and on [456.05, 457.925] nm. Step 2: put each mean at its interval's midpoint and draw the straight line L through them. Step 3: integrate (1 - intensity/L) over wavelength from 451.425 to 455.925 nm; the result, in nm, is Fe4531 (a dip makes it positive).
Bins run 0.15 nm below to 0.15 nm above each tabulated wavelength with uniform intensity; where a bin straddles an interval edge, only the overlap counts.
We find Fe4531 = 0.194 nm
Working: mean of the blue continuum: 5.19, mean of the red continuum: 5.03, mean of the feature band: 4.9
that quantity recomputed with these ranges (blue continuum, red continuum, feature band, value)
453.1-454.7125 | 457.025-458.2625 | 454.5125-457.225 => -0.09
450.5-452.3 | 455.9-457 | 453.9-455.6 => 0.03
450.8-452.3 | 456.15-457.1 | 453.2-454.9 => 0.06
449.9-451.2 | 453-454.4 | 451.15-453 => 0.03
